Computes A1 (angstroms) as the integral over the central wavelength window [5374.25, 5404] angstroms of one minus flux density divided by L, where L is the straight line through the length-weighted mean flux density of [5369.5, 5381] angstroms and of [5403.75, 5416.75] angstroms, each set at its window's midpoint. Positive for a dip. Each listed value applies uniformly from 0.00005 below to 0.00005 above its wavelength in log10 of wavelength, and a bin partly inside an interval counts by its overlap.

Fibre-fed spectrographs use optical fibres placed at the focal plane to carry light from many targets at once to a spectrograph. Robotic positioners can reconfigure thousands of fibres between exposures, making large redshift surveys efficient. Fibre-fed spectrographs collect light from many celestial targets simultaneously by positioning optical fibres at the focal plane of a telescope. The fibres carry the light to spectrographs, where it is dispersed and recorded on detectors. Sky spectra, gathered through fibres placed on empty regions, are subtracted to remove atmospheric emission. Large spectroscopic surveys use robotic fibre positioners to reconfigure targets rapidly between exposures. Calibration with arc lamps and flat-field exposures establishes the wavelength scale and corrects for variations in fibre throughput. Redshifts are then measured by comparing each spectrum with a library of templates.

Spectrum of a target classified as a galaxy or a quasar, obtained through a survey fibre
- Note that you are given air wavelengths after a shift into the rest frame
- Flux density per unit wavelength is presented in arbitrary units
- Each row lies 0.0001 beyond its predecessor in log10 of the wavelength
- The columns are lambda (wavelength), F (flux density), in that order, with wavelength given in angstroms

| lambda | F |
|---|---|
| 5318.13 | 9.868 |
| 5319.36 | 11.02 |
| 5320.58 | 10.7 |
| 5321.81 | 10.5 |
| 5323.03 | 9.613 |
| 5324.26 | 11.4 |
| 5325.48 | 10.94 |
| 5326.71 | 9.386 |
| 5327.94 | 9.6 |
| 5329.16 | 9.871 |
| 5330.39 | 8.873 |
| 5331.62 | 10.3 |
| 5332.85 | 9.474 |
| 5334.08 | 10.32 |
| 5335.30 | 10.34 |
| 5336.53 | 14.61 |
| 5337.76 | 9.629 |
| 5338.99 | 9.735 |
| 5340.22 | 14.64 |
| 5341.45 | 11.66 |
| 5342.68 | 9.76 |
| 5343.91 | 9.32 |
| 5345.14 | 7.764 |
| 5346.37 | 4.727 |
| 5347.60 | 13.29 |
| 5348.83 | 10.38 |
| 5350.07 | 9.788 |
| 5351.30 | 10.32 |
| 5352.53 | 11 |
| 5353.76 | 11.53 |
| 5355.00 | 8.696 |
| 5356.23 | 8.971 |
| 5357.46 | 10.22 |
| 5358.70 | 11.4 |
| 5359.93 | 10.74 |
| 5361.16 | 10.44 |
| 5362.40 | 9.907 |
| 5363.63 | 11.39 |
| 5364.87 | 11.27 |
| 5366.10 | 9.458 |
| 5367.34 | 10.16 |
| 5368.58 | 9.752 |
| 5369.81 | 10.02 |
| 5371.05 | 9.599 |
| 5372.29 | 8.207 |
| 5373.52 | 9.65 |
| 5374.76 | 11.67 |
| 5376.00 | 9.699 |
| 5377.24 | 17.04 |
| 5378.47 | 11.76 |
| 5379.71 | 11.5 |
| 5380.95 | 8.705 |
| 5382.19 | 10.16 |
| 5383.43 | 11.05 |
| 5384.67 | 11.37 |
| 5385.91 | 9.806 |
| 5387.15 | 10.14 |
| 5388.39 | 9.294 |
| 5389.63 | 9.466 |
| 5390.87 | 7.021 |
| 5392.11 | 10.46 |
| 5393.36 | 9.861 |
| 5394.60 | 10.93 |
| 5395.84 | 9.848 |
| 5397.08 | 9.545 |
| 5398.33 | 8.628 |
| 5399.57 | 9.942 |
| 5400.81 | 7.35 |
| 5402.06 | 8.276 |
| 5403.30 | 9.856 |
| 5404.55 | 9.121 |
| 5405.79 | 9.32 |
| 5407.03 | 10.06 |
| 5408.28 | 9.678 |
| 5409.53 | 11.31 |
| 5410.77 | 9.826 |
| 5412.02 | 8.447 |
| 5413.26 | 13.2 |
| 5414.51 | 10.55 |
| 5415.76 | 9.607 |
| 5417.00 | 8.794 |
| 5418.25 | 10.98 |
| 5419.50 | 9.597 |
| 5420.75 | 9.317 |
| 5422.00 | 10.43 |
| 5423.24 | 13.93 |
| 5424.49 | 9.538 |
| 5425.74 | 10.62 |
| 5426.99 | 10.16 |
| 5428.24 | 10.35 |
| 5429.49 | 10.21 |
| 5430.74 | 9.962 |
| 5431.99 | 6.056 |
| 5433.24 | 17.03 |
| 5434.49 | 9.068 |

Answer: 1.3 angstroms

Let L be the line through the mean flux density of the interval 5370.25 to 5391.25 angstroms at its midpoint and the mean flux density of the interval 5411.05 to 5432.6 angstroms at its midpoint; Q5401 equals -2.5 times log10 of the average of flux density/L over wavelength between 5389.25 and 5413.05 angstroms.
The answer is 0.08 mag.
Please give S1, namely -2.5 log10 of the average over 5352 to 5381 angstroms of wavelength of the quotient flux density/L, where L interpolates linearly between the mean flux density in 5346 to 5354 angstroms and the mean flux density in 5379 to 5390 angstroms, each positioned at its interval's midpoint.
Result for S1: -0.04 mag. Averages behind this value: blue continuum 10.3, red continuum 10.2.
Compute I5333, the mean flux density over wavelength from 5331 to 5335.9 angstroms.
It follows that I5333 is 10.1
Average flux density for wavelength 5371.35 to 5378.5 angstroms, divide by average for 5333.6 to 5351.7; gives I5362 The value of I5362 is 1.08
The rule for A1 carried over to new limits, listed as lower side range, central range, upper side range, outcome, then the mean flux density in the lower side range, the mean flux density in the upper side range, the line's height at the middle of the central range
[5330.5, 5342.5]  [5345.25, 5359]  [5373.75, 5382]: 1.61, 11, 11.5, 11.2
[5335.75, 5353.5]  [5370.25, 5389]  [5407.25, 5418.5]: -0.51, 10.5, 10.2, 10.4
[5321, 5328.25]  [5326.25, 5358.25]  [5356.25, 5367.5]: 0.62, 10.3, 10.5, 10.4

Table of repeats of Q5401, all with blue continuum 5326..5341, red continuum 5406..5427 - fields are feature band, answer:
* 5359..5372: 0.02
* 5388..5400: 0.10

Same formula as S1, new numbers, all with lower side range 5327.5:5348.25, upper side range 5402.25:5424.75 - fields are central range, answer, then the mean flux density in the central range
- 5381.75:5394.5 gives 0.03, 9.9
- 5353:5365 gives -0.02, 10.4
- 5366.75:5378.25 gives -0.05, 10.7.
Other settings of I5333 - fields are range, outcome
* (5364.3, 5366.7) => 10.4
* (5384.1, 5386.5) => 10.6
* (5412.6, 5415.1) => 11.8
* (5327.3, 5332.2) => 9.65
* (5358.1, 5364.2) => 10.8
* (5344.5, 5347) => 6.33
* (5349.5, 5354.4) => 10.7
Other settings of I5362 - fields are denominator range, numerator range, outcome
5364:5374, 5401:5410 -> 0.97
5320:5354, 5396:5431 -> 0.96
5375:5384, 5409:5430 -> 0.91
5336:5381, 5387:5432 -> 0.93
